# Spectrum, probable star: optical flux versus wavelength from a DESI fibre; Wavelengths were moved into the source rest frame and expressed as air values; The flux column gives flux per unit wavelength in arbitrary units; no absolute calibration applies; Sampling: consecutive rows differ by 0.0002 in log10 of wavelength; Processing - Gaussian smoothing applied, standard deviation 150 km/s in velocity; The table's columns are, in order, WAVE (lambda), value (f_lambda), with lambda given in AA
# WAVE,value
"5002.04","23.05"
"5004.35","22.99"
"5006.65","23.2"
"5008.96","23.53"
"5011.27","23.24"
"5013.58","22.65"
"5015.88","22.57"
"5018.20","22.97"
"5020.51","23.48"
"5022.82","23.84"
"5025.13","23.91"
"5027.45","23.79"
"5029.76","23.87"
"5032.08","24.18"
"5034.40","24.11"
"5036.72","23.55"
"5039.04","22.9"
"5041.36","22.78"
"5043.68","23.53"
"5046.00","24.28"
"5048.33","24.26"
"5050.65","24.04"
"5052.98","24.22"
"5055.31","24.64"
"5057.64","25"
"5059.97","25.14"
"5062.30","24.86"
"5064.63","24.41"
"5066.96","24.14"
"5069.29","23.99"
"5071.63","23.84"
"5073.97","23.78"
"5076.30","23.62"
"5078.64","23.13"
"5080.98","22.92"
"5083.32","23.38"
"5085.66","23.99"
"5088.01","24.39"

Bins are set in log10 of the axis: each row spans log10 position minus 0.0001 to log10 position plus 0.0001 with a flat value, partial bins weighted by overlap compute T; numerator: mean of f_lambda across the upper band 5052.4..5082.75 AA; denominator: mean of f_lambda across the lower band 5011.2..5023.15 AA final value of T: 1.05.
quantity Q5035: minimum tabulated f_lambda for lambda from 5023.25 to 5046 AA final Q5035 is 22.78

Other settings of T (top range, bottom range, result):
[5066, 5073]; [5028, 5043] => 1.02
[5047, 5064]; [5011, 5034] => 1.05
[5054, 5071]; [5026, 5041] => 1.04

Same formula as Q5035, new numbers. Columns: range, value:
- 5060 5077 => 23.62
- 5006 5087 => 22.57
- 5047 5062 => 24.04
